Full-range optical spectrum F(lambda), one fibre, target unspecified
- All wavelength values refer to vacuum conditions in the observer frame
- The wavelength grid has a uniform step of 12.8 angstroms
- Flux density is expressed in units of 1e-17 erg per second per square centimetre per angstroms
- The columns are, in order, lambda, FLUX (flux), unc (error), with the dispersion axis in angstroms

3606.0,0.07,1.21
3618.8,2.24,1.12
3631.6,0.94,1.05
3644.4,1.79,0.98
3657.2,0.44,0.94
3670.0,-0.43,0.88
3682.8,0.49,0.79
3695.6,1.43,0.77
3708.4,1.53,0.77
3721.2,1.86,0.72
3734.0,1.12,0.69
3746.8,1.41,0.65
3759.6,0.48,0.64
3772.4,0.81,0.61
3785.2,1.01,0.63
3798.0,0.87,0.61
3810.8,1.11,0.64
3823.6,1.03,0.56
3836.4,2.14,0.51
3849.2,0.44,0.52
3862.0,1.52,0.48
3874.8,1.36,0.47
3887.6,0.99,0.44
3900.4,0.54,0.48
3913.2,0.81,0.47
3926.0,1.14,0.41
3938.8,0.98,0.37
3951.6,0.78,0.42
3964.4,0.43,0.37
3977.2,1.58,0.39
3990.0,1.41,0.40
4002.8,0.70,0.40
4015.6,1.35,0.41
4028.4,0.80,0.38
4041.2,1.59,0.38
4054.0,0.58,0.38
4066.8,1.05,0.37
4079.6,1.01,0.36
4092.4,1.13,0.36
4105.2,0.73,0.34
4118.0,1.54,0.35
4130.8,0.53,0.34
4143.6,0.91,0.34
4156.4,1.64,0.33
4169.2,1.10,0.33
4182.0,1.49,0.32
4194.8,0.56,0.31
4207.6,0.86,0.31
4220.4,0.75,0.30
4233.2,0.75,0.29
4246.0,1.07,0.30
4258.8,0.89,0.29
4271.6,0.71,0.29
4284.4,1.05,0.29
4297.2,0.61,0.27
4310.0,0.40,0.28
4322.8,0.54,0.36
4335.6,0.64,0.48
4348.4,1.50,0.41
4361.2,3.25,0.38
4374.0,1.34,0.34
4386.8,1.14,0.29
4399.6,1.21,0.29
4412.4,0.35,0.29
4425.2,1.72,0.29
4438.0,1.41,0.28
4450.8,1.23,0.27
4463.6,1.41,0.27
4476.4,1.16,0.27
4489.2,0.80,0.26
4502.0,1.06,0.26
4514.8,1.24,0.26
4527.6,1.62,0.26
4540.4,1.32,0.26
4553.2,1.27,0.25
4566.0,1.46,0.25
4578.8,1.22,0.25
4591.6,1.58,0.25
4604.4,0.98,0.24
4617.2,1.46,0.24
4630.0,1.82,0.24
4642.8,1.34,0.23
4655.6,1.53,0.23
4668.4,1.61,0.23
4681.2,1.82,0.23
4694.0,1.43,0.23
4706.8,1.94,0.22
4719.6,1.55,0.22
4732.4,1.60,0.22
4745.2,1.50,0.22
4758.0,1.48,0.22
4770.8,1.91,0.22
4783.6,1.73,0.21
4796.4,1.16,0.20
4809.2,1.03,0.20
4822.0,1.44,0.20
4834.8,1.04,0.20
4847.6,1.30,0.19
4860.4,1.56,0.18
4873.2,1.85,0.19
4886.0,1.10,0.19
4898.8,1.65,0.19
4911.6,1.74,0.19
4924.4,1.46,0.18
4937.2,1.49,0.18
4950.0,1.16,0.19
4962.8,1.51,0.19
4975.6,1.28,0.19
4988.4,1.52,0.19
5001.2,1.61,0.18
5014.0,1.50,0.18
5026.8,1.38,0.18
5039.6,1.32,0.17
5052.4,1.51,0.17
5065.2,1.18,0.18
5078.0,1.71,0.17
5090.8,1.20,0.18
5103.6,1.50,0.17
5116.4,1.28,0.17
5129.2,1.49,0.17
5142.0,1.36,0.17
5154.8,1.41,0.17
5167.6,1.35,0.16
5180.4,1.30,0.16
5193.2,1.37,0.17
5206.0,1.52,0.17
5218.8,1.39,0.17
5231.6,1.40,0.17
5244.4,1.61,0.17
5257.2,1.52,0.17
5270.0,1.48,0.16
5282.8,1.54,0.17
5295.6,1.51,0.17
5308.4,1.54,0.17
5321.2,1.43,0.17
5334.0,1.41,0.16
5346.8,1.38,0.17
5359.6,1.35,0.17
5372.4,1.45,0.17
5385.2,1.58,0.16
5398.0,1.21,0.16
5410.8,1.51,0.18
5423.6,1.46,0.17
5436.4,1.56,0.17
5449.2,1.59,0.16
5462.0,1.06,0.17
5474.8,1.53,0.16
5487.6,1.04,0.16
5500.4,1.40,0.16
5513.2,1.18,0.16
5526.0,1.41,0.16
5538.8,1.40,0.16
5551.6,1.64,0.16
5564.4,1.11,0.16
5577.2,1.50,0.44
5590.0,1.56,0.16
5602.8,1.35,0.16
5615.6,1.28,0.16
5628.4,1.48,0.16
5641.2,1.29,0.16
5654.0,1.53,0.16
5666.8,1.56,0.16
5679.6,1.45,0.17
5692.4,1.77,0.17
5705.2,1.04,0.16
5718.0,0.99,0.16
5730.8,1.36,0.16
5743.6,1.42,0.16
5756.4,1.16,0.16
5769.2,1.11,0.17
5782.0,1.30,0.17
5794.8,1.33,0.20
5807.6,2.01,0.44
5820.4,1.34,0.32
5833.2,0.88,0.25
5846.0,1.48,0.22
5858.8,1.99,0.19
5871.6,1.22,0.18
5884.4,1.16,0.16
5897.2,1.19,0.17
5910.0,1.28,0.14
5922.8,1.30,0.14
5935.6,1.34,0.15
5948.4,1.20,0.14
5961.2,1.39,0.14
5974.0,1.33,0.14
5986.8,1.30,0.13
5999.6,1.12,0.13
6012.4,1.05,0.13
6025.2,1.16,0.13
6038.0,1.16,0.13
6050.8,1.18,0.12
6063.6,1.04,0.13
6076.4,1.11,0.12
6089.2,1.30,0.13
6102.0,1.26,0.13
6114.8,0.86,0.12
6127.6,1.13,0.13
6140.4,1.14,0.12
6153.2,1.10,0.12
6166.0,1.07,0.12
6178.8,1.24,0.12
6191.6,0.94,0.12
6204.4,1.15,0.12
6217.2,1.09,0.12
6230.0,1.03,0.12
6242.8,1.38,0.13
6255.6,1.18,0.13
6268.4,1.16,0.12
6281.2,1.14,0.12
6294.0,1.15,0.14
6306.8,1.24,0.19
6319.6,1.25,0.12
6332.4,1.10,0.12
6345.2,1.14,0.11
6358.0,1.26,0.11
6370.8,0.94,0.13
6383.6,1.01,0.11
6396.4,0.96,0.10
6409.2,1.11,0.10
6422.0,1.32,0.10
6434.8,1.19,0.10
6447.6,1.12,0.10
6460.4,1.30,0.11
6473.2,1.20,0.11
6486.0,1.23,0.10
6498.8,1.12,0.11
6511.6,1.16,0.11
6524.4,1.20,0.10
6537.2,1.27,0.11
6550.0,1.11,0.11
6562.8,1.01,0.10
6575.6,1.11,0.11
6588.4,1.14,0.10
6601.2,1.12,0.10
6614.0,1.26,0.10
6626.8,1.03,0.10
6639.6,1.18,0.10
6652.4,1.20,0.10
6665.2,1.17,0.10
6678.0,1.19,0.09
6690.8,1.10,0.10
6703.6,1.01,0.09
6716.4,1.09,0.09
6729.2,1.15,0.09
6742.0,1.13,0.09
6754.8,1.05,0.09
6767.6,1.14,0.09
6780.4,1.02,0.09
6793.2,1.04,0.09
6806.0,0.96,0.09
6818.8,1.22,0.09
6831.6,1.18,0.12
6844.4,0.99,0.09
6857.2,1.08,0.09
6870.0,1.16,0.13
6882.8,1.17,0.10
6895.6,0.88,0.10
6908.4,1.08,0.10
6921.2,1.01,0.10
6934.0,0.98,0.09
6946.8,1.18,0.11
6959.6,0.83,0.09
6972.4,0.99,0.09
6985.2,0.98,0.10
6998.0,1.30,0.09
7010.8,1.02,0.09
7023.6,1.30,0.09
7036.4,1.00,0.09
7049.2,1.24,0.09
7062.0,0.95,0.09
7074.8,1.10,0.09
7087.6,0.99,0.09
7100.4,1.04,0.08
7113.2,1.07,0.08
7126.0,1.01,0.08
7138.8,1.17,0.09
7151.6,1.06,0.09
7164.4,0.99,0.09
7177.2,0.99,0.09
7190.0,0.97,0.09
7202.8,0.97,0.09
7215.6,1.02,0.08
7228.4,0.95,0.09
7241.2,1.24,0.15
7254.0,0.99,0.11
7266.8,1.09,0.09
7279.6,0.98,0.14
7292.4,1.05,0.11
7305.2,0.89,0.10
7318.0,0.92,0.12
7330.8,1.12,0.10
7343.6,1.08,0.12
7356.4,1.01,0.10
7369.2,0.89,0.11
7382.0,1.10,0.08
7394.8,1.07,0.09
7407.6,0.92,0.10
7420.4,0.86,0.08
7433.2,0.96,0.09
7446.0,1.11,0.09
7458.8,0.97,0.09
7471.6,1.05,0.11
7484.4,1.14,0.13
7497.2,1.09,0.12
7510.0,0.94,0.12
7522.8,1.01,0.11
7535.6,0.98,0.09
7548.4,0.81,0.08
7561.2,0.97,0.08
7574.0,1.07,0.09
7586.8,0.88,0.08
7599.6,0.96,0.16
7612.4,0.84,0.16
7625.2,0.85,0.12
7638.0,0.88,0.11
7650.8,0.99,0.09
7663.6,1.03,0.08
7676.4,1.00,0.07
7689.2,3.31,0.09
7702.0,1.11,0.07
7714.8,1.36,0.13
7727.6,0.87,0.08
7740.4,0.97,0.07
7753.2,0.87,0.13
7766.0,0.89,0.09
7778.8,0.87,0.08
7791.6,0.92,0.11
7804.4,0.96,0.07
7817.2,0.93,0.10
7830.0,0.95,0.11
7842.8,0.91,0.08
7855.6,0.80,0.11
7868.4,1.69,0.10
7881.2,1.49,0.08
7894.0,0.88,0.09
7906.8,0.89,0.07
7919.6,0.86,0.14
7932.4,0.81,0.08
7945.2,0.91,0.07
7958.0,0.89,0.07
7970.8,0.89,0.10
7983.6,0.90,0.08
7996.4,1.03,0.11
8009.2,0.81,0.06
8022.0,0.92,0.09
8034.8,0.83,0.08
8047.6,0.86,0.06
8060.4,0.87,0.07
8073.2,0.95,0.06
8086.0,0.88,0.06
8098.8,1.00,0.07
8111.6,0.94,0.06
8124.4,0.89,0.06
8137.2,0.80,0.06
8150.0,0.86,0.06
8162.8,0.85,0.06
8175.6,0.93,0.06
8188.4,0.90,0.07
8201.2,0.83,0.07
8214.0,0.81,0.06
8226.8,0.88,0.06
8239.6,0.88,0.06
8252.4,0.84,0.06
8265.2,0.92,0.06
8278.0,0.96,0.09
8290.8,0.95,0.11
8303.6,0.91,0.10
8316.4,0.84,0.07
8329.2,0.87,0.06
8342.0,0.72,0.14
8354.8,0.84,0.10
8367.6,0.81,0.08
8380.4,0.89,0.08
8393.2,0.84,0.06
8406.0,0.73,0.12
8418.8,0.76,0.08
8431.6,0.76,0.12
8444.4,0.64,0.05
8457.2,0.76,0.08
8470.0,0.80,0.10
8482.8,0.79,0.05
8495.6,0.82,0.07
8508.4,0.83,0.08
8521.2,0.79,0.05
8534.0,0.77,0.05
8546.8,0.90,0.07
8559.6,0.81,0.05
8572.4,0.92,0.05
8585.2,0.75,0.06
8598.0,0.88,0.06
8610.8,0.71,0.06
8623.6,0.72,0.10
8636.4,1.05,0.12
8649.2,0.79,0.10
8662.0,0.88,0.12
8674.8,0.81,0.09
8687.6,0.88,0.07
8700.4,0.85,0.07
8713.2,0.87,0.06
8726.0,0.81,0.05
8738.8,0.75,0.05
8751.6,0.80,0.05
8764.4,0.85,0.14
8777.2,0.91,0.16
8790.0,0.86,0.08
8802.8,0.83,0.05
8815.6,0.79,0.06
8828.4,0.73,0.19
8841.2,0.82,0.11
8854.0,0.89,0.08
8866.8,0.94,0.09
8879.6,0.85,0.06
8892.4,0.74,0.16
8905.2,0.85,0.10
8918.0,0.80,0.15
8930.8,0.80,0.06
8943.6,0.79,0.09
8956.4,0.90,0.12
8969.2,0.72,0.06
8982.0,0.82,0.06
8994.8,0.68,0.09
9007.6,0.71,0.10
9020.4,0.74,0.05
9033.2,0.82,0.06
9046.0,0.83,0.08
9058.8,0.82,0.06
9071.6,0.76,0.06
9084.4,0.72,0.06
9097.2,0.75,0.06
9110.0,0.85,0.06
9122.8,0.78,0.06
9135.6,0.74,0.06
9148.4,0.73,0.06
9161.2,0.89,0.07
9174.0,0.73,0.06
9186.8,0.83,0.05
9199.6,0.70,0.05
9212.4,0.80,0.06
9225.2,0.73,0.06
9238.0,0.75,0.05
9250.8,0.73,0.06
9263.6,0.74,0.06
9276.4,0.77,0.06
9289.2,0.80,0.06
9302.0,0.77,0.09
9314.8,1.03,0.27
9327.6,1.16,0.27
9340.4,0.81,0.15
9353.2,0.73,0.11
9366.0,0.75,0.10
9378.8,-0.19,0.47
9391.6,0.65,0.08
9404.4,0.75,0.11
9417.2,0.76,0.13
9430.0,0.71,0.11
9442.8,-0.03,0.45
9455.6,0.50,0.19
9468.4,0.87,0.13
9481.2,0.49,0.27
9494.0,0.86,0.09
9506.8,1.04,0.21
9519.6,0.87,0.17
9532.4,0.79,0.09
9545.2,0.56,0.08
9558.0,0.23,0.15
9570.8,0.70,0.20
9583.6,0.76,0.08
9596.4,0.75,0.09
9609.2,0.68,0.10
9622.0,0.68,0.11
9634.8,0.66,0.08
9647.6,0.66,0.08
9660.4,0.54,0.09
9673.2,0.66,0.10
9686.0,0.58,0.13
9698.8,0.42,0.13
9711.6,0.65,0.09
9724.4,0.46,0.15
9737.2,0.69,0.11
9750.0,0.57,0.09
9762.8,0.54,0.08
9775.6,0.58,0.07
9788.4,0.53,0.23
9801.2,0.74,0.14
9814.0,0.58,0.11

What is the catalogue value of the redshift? 0.17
